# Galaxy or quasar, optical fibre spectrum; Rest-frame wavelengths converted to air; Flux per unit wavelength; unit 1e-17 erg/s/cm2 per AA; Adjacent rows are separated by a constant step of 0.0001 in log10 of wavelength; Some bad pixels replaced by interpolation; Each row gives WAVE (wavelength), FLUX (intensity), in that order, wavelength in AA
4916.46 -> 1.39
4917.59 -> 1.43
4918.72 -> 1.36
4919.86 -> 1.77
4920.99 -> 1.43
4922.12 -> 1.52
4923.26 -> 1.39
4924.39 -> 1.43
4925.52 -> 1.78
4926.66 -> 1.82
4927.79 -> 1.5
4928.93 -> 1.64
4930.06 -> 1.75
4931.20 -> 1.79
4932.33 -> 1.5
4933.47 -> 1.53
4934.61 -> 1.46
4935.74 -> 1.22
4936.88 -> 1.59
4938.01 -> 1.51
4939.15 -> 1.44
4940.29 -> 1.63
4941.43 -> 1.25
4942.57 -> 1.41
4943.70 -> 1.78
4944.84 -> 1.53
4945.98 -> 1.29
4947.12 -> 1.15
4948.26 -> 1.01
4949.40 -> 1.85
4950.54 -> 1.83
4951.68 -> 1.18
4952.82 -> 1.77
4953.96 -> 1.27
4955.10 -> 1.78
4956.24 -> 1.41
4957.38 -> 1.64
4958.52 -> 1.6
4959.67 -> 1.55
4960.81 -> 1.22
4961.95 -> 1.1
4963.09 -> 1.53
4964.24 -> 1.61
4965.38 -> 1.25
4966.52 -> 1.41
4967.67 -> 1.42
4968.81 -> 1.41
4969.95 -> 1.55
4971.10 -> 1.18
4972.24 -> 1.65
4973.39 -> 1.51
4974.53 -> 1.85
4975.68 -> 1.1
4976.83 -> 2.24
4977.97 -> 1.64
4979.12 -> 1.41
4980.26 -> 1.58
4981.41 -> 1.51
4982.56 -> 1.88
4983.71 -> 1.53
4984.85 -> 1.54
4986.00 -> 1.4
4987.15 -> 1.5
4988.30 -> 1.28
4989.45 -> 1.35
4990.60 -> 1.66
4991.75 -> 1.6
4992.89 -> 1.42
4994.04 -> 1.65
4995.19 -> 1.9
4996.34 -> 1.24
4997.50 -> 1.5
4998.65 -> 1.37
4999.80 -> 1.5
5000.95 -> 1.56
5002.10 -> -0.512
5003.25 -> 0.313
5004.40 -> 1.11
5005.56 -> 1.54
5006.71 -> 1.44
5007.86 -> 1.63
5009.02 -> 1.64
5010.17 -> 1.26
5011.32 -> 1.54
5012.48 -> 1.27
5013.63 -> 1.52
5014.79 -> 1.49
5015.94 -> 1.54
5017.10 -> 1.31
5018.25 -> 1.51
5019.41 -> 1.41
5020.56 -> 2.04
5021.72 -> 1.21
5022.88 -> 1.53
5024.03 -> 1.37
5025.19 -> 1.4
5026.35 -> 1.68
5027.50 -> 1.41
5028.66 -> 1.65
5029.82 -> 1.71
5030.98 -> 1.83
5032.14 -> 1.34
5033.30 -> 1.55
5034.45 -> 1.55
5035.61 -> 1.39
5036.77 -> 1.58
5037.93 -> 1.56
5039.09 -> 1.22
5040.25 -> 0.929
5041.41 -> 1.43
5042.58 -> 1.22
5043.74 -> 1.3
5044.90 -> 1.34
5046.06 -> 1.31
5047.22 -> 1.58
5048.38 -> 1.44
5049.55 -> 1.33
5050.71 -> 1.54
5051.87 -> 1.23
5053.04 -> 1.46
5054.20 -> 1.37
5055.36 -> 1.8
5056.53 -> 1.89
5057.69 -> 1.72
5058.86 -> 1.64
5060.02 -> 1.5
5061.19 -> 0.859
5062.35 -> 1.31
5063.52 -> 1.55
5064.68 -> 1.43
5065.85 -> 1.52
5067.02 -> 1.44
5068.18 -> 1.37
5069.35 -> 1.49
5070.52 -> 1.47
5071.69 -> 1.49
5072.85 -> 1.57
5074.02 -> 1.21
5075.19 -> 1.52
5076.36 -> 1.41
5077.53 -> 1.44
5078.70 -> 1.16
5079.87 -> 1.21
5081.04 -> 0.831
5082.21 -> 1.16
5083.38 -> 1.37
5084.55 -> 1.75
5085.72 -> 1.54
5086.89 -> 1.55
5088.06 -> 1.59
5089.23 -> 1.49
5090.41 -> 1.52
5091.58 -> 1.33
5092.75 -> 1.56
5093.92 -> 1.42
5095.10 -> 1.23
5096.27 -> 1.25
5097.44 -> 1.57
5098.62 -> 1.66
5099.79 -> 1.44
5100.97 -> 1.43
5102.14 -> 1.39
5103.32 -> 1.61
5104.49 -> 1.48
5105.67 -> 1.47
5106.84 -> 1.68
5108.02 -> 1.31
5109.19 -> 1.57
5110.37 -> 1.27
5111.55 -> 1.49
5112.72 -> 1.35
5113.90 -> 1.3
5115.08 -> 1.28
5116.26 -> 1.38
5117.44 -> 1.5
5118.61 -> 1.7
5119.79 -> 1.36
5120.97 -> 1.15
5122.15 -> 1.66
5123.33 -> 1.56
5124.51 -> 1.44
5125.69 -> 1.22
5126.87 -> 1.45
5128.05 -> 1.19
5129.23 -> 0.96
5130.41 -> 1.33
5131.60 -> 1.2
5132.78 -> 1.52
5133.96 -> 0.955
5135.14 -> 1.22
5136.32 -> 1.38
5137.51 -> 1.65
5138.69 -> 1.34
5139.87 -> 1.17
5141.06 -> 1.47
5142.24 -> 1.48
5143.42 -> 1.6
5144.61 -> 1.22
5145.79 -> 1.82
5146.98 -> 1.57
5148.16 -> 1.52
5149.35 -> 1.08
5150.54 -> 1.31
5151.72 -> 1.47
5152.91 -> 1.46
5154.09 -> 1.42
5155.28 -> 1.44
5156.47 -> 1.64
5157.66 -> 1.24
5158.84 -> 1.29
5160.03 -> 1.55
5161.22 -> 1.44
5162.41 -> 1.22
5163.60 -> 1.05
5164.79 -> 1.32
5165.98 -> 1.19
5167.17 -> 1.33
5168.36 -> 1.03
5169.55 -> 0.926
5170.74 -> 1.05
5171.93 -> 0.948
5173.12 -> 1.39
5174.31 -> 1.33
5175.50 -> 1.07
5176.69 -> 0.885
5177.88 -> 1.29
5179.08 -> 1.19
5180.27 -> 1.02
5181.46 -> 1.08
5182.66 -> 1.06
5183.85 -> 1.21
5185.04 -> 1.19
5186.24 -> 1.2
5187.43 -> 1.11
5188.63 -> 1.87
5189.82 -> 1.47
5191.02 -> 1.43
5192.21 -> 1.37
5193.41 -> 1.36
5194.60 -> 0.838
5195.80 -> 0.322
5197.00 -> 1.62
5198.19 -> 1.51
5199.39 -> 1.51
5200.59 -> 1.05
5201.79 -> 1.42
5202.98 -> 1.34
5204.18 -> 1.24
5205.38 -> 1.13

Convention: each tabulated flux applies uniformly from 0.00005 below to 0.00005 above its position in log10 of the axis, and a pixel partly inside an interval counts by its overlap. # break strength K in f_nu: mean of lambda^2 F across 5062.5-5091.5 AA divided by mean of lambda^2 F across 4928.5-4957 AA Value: 1.0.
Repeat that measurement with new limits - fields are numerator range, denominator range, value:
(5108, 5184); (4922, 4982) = 0.94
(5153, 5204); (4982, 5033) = 0.93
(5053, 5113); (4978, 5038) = 1.03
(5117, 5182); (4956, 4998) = 0.93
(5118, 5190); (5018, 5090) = 0.94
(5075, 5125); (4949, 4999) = 0.99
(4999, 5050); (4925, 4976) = 0.95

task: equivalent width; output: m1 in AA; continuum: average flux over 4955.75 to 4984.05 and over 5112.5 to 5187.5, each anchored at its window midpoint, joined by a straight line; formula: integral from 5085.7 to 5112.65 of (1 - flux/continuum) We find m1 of -2.1 AA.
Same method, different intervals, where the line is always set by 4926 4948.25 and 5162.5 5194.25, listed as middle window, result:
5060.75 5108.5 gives -3.6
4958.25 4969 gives 0.5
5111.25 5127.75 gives -1.7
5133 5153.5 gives -2.5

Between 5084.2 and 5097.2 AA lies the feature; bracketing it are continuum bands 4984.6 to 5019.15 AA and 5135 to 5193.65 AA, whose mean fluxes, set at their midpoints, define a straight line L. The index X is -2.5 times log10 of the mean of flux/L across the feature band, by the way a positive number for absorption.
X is -0.11 mag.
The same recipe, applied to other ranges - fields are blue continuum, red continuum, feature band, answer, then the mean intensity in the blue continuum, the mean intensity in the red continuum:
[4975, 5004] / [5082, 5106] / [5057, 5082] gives 0.05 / 1.41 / 1.47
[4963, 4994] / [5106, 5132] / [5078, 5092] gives 0.03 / 1.52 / 1.38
